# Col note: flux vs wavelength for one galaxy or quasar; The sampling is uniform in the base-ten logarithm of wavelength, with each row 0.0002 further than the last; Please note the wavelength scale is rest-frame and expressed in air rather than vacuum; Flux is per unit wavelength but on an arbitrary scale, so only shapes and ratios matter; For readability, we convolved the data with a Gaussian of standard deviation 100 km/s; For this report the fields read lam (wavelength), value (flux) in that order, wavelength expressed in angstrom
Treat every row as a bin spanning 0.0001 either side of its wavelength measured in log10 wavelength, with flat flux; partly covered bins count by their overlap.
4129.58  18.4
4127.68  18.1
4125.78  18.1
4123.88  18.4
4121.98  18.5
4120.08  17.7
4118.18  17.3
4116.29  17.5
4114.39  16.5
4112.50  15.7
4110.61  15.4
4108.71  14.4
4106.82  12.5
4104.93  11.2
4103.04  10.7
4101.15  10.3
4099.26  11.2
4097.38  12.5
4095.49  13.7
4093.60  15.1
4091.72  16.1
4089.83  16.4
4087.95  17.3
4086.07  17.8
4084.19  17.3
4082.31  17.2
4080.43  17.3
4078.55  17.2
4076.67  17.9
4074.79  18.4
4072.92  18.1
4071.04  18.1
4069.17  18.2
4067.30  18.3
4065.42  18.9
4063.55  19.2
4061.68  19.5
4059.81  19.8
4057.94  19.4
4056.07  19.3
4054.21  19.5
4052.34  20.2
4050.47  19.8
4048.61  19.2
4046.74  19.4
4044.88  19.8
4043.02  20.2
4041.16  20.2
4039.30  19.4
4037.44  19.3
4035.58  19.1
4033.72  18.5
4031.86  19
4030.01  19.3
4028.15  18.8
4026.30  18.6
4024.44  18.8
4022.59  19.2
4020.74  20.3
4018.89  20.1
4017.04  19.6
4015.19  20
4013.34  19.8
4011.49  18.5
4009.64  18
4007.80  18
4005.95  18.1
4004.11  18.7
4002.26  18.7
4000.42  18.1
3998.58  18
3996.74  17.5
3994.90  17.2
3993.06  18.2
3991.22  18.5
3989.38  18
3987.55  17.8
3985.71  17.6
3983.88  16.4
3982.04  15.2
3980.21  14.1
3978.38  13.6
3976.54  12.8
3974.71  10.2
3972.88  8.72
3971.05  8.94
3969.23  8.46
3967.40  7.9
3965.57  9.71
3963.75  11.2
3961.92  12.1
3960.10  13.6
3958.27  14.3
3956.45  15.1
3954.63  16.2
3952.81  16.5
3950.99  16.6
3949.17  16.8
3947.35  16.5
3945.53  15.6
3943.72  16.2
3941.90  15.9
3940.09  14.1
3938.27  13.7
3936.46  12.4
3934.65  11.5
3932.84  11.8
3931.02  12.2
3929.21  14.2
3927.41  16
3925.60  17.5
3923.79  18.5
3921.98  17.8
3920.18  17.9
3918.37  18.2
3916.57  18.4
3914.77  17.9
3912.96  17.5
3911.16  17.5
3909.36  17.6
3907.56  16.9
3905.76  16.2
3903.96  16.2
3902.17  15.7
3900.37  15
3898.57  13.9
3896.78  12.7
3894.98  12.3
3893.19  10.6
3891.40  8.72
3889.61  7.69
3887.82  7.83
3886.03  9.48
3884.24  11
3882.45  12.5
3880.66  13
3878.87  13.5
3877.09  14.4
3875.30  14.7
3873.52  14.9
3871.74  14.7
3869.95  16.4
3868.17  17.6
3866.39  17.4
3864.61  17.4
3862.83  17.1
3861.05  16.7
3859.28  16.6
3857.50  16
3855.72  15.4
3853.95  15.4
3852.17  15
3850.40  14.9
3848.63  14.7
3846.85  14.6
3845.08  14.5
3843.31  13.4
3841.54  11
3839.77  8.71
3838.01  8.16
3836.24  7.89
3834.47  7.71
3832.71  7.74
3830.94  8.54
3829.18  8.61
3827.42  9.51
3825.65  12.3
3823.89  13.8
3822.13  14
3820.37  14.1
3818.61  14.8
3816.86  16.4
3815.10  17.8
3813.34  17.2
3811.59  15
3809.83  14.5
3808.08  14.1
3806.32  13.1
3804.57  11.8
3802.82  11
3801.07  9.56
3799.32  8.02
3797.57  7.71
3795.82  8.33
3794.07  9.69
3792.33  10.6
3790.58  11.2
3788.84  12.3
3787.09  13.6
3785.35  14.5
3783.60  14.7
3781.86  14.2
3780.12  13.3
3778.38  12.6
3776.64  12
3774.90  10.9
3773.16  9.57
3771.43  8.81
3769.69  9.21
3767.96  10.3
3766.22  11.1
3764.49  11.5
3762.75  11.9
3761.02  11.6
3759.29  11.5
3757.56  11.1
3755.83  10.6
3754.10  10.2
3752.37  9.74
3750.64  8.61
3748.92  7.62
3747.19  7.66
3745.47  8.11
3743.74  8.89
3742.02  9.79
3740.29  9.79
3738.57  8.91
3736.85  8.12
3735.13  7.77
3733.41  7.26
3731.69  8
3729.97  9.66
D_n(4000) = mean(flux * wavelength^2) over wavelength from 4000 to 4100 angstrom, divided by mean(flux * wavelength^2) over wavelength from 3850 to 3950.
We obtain 1.3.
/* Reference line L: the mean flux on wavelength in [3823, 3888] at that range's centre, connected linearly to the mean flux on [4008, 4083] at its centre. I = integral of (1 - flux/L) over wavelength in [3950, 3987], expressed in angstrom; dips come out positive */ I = 8.02 angstrom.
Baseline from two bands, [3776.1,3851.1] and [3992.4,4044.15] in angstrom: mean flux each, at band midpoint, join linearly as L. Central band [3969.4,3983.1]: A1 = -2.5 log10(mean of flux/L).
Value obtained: 0.43 mag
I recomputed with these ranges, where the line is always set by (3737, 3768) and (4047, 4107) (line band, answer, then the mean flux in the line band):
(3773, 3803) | -2.08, 11.4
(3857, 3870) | -4.96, 17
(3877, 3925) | -4.75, 14.4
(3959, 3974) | 4.51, 10.1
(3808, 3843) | -2.01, 12.1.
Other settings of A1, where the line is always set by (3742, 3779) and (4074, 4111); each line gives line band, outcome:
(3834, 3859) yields -0.13 mag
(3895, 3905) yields -0.19 mag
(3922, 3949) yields -0.17 mag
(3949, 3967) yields -0.07 mag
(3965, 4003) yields -0.09 mag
